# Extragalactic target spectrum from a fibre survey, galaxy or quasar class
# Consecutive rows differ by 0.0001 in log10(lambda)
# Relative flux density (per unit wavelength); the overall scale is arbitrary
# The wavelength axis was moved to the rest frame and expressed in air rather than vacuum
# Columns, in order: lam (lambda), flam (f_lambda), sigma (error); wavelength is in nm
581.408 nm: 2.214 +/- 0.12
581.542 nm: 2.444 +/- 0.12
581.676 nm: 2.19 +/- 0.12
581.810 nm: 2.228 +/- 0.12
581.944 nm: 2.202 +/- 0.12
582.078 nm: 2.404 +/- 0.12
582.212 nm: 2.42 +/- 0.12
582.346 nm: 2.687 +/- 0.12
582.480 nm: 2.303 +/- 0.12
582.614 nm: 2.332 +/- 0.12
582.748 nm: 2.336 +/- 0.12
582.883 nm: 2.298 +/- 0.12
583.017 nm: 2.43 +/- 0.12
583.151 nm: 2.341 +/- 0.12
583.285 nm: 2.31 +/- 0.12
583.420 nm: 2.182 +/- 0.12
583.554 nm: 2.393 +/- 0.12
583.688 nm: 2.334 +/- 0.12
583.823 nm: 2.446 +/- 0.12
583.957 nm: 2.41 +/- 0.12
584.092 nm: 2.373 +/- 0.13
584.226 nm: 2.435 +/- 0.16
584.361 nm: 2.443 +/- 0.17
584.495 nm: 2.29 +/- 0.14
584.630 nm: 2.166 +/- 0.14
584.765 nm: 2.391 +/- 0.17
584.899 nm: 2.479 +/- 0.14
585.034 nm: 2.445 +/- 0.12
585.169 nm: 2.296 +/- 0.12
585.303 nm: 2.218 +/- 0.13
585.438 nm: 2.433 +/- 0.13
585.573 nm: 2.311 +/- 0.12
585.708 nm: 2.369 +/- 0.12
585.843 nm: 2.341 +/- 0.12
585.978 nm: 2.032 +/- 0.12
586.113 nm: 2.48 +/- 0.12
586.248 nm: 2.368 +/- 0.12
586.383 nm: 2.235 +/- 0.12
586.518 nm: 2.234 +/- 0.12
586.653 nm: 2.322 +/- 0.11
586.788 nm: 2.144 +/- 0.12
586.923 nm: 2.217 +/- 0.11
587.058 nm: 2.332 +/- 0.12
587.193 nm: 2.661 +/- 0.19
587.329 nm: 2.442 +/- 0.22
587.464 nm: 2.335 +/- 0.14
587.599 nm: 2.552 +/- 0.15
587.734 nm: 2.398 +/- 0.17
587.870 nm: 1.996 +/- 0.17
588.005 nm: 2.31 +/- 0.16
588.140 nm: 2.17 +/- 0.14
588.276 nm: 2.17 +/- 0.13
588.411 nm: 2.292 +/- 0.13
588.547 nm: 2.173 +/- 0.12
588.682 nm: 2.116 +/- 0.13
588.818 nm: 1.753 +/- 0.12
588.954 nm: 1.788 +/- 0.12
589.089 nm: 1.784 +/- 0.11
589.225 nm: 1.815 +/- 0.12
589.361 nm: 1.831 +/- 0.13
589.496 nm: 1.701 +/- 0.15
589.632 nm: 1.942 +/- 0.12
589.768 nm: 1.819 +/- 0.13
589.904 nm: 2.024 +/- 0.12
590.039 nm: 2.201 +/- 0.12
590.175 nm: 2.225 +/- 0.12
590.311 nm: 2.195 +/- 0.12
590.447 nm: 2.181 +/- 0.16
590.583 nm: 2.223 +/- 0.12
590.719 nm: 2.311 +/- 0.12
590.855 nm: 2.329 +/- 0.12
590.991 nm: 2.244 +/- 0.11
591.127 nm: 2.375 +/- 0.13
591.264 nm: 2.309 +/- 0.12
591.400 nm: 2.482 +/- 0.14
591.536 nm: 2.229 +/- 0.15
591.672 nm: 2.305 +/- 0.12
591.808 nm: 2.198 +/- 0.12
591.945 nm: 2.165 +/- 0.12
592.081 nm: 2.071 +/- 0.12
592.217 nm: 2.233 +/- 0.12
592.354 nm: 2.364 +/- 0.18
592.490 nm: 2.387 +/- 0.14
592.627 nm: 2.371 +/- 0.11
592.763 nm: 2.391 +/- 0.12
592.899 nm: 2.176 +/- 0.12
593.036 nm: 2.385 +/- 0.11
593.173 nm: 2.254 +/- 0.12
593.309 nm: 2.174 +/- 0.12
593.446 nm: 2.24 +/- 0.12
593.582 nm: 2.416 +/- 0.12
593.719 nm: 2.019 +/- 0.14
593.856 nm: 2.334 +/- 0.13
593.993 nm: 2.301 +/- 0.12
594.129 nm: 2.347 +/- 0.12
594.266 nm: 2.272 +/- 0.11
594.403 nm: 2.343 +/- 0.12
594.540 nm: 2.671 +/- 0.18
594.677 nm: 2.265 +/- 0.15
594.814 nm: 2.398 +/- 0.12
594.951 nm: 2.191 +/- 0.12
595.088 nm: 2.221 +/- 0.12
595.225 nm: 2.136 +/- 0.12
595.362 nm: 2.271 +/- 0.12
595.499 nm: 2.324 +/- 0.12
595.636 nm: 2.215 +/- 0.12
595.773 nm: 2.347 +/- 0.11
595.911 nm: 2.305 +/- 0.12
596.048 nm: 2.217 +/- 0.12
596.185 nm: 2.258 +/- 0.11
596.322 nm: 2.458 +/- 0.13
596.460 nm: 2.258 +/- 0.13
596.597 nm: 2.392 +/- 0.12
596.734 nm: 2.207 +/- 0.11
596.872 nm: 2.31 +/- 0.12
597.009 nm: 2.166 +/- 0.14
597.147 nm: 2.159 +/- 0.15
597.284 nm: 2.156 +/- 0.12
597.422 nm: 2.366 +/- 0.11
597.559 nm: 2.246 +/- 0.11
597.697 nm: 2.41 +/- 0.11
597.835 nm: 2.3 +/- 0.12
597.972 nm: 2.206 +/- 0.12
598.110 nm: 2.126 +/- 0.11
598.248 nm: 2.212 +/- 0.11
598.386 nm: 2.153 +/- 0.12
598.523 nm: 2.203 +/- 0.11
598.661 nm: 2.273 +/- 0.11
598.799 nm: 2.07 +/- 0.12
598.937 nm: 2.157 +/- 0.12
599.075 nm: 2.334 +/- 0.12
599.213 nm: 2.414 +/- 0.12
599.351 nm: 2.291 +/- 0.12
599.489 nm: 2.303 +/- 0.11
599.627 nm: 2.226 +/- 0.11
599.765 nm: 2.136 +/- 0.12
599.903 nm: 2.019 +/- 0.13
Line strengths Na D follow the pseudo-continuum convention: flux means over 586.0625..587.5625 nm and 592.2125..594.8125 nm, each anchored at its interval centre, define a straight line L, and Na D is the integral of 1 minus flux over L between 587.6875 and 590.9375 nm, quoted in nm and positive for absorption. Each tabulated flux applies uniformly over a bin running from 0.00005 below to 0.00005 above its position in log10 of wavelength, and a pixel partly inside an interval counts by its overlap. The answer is 0.37 nm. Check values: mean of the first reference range 2.35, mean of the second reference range 2.32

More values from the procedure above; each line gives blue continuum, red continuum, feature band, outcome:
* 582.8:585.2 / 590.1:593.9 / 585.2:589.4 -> 0.19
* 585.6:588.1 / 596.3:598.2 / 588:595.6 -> 0.30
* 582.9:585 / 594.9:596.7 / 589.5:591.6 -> 0.11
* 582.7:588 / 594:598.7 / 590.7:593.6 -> 0.01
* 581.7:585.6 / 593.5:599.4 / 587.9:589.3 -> 0.17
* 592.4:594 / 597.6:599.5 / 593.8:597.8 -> -0.05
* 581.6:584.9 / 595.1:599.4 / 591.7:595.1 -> -0.01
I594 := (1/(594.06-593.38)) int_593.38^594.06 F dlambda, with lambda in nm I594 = 2.26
